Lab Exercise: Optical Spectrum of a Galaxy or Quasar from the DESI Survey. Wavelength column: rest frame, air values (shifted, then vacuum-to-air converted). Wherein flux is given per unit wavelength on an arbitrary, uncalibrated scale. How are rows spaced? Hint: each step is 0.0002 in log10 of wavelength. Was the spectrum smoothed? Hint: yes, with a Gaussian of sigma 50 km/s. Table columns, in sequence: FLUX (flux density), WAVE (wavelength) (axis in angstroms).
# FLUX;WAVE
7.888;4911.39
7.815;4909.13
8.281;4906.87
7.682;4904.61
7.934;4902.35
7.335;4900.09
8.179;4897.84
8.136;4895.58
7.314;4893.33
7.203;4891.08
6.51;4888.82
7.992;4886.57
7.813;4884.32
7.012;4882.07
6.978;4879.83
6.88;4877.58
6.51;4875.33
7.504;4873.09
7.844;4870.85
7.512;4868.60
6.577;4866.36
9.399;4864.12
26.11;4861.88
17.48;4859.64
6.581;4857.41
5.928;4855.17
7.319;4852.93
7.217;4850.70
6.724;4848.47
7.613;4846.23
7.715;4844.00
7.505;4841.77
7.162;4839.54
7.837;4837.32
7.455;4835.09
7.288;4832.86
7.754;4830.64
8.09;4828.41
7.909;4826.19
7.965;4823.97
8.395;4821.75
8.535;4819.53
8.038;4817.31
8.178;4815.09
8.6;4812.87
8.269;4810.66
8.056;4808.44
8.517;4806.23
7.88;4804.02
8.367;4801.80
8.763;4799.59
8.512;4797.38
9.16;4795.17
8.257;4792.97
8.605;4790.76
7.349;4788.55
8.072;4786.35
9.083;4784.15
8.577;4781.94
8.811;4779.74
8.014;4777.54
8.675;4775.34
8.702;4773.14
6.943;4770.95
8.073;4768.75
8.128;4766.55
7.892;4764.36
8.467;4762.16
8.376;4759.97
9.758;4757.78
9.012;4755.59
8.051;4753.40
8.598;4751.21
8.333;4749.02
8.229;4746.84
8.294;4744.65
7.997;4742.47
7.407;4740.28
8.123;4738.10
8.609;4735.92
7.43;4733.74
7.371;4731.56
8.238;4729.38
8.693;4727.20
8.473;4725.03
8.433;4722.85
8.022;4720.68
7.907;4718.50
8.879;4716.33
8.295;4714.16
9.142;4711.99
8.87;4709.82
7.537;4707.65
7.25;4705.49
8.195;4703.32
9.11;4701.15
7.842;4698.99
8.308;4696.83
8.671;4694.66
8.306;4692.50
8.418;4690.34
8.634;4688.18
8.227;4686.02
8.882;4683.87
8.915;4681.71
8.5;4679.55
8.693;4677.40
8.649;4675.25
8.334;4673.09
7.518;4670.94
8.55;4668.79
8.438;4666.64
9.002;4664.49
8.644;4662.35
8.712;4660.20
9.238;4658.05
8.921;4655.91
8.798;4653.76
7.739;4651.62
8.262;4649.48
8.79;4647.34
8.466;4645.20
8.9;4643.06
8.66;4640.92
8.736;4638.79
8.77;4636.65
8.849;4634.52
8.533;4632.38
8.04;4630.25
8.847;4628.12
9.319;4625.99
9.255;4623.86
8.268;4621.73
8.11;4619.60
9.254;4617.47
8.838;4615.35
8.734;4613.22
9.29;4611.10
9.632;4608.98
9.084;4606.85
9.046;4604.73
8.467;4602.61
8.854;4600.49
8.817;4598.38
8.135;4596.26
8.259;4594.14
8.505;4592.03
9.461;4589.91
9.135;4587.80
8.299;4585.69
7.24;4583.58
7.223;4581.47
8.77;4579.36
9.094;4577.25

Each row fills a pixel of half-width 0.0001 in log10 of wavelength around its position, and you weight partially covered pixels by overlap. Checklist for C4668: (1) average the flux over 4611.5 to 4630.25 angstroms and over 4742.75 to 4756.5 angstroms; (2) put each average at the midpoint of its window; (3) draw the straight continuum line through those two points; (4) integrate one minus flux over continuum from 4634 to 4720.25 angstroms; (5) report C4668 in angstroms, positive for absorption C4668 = 1.1 angstroms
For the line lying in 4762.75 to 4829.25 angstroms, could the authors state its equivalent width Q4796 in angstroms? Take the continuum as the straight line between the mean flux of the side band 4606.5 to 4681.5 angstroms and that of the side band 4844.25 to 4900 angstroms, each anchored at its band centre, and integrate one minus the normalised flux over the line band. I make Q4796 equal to 2.1 angstroms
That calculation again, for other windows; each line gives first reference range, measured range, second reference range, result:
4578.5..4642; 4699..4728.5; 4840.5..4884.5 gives 1.2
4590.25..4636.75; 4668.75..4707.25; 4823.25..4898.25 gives 1.1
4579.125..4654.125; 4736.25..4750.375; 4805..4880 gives 0.7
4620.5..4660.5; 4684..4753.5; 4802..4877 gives 2.9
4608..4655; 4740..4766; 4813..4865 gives 1.2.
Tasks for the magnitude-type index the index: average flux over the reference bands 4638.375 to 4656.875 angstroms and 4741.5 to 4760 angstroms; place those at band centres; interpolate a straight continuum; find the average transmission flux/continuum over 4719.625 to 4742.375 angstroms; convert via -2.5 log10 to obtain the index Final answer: 0.06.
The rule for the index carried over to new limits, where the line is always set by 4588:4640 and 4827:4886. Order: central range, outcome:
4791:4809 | 0.009 mag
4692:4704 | 0.034 mag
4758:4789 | 0.036 mag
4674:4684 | 0.001 mag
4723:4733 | 0.058 mag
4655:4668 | -0.011 mag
